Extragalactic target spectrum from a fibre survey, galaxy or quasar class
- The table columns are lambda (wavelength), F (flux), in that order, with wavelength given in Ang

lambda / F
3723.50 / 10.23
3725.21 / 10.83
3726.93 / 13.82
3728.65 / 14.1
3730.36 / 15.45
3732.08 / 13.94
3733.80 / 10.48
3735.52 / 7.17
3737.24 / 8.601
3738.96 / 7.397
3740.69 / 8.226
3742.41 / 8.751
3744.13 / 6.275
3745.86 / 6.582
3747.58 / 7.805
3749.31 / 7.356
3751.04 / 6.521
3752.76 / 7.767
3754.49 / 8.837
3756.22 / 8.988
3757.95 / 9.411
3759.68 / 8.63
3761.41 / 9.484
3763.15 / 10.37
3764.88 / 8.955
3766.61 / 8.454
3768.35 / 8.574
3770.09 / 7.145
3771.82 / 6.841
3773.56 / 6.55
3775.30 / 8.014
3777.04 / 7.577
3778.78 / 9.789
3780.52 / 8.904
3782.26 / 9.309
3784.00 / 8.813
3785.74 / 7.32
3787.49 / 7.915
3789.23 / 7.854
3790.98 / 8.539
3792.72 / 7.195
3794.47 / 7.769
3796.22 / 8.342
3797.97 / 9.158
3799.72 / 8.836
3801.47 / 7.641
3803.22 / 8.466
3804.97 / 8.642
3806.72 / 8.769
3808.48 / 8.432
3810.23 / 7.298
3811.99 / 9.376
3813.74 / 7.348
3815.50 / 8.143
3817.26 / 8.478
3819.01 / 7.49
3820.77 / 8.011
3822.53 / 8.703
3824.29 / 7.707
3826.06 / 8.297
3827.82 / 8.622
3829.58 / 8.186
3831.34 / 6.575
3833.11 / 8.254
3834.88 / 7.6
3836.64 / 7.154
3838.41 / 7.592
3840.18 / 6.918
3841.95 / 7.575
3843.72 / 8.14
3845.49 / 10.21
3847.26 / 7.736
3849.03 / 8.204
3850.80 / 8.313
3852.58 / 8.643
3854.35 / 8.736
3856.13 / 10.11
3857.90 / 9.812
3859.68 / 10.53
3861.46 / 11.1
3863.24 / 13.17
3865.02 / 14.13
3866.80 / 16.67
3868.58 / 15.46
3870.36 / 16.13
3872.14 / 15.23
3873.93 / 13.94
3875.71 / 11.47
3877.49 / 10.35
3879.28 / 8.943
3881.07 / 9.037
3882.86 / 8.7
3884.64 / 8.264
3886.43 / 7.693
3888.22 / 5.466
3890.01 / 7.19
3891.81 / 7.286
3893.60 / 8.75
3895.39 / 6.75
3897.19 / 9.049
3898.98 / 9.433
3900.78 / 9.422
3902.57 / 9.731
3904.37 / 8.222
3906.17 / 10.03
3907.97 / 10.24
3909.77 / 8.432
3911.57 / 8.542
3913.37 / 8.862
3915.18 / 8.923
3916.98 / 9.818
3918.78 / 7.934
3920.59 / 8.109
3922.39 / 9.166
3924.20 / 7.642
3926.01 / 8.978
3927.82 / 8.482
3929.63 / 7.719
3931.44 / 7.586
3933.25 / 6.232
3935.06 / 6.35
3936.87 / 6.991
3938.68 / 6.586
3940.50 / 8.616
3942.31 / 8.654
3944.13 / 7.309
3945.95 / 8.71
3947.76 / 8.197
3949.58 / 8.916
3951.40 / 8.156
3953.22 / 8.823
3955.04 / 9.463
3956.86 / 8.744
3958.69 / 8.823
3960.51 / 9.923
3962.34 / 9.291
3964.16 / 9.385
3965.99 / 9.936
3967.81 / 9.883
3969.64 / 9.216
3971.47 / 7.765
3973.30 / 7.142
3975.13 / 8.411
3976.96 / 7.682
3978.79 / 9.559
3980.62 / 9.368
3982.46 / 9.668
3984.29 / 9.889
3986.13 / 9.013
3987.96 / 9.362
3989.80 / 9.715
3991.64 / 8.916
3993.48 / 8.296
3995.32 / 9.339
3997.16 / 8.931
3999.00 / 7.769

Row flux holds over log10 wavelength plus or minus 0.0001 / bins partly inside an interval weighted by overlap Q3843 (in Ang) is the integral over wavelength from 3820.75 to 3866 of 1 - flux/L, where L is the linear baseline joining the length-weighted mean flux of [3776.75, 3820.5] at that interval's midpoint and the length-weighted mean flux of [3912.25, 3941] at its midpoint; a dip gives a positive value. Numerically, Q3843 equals -3.8 Ang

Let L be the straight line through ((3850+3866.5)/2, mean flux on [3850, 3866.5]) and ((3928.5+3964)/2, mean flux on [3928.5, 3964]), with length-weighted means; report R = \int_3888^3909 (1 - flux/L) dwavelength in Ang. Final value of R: 2.2 Ang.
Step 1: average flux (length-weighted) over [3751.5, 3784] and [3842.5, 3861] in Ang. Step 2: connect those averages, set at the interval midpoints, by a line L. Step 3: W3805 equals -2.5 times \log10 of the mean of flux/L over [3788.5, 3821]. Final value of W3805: 0.07 mag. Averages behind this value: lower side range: 8.52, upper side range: 9.07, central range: 8.2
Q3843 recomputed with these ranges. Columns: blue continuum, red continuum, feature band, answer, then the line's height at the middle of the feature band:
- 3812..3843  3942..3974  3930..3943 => 2.06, 8.65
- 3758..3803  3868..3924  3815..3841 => 2.86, 8.82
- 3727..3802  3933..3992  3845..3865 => -2.75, 8.68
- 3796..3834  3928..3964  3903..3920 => -1.66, 8.2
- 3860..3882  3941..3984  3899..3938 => 8.51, 10.8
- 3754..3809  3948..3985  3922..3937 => 2.03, 8.87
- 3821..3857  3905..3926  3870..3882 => -4.90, 8.51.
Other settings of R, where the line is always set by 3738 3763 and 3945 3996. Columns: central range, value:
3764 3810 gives 0.1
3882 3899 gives 1.7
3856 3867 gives -4.6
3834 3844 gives 1.2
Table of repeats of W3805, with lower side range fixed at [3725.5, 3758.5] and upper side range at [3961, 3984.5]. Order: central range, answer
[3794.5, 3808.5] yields 0.09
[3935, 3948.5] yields 0.17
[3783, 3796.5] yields 0.17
